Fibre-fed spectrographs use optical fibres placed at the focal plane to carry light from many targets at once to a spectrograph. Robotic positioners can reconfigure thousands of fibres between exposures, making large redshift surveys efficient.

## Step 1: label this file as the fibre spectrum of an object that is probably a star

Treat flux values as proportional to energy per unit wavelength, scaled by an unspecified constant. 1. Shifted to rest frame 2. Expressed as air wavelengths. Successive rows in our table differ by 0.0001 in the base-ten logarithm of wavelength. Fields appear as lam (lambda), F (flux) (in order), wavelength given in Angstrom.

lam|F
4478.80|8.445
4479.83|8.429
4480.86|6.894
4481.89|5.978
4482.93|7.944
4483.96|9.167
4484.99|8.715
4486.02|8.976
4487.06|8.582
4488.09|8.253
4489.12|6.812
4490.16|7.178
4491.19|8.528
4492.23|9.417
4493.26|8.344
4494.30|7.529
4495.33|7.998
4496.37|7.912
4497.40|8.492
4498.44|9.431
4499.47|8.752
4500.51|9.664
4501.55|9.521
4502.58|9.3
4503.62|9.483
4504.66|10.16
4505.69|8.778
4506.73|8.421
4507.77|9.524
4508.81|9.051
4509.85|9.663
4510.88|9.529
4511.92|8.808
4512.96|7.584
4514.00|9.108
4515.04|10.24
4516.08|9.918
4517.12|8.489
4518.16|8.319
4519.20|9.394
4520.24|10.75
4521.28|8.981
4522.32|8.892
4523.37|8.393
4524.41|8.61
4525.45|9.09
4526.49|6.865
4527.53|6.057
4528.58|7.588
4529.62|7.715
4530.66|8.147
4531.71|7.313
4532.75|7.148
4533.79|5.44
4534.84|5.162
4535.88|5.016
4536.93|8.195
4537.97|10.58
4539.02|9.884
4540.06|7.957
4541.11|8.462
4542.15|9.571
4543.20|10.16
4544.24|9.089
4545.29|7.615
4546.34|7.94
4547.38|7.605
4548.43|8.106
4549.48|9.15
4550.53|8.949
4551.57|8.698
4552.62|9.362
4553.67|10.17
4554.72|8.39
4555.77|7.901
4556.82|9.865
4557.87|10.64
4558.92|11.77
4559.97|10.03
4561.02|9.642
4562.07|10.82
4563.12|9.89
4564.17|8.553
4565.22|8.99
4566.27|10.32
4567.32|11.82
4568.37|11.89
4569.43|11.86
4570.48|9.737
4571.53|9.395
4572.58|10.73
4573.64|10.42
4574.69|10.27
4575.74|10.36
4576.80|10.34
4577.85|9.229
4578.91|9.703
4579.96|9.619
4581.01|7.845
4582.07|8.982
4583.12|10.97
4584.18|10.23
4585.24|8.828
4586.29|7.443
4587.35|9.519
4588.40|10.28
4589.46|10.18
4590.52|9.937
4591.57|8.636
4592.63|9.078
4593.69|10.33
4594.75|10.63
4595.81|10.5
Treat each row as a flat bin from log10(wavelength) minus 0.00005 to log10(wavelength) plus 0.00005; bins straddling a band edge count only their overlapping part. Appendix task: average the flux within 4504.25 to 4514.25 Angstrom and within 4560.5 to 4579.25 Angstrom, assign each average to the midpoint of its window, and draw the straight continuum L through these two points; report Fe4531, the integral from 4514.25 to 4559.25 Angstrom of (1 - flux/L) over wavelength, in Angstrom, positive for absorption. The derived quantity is 4.91 Angstrom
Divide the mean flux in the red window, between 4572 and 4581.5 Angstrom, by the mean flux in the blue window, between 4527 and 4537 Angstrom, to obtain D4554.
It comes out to 1.47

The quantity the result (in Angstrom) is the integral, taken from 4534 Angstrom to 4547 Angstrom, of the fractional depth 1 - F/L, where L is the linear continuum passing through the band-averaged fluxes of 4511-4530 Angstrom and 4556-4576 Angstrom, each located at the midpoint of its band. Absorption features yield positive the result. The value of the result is 1.6 Angstrom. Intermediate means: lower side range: 8.62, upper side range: 10.3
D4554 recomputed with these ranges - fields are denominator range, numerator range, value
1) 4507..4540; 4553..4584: 1.20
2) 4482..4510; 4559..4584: 1.16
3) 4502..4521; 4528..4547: 0.86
